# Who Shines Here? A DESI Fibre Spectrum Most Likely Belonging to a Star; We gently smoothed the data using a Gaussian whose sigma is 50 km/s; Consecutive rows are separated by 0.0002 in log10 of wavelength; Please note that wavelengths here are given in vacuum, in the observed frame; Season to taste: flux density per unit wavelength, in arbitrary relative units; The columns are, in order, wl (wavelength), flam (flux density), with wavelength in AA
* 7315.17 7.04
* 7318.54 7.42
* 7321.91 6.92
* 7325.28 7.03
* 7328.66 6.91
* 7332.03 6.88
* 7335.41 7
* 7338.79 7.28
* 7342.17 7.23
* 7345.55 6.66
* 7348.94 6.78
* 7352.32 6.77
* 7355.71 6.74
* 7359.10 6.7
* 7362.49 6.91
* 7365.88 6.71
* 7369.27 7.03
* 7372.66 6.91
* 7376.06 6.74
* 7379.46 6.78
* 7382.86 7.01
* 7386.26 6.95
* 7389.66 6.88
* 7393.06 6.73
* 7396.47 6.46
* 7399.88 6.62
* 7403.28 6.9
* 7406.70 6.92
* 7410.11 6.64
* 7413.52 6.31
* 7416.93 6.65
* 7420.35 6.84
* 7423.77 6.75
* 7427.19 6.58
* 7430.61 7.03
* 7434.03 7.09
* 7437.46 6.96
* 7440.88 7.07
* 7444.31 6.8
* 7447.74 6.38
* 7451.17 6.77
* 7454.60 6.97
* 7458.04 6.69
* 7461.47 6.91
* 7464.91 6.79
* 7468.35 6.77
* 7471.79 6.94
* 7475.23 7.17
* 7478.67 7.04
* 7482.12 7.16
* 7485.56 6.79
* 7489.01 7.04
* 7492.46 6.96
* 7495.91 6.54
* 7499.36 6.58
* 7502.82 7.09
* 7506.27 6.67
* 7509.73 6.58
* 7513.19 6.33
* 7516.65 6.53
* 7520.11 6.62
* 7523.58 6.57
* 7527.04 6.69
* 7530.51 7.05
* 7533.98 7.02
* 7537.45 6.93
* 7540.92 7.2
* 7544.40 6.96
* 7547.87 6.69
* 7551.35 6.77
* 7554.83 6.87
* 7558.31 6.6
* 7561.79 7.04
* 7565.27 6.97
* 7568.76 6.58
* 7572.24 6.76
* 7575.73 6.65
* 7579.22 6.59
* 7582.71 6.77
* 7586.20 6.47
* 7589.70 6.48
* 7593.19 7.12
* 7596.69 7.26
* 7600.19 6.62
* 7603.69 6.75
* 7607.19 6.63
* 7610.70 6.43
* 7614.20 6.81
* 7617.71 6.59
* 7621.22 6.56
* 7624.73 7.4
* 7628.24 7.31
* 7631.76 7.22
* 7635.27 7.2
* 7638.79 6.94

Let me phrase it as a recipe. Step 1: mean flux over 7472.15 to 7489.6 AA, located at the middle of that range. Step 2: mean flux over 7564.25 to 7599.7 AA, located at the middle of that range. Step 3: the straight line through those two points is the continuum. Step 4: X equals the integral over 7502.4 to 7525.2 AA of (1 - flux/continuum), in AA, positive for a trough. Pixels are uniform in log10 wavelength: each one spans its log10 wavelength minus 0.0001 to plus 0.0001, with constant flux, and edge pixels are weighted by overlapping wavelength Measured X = 1.1 AA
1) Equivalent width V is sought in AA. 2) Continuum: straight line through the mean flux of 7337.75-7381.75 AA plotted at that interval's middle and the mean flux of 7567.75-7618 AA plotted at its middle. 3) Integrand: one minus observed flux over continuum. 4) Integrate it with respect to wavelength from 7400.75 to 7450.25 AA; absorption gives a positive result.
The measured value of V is 0.29 AA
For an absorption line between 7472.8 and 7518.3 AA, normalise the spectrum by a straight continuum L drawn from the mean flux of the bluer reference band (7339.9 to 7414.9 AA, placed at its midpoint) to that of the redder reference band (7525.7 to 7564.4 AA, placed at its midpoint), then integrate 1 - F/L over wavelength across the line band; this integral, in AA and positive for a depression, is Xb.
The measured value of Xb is 0.4 AA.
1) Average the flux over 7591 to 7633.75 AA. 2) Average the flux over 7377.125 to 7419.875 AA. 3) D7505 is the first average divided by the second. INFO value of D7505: 1.0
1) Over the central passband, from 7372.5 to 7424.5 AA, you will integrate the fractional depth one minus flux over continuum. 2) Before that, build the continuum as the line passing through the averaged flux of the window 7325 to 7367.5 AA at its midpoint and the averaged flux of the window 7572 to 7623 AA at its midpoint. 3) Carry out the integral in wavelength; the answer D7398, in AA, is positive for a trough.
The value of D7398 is 0.7 AA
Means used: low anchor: 6.89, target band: 6.75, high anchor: 6.7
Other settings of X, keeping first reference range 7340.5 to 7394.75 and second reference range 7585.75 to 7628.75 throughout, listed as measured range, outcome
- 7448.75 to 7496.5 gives -0.5 AA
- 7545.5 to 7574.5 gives 0.1 AA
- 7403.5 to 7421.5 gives 0.4 AA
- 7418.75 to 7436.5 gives -0.1 AA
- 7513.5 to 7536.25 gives 0.3 AA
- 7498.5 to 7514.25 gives 0.3 AA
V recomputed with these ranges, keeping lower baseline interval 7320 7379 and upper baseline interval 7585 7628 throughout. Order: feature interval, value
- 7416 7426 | 0.2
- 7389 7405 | 0.4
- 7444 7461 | 0.3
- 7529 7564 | -0.5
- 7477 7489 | -0.3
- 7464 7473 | 0.0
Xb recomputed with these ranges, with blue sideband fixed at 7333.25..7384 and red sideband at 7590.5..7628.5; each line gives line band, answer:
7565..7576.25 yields 0.20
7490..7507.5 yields 0.19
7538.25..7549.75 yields -0.17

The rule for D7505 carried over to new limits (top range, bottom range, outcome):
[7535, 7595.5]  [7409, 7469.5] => 1.00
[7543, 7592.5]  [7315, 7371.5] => 0.97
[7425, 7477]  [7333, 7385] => 1.00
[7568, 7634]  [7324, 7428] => 1.00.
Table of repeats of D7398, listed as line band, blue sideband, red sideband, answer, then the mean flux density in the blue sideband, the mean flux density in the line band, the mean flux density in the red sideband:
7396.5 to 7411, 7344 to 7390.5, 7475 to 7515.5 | 0.2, 6.83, 6.74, 6.81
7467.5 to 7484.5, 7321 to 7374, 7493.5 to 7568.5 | -0.5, 6.9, 7.02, 6.77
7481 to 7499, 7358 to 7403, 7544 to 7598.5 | -0.2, 6.81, 6.87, 6.78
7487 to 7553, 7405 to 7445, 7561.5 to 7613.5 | -0.2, 6.8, 6.78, 6.74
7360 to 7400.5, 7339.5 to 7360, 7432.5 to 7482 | 0.2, 6.84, 6.81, 6.89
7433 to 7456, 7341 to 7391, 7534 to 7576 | 0.0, 6.85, 6.85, 6.85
